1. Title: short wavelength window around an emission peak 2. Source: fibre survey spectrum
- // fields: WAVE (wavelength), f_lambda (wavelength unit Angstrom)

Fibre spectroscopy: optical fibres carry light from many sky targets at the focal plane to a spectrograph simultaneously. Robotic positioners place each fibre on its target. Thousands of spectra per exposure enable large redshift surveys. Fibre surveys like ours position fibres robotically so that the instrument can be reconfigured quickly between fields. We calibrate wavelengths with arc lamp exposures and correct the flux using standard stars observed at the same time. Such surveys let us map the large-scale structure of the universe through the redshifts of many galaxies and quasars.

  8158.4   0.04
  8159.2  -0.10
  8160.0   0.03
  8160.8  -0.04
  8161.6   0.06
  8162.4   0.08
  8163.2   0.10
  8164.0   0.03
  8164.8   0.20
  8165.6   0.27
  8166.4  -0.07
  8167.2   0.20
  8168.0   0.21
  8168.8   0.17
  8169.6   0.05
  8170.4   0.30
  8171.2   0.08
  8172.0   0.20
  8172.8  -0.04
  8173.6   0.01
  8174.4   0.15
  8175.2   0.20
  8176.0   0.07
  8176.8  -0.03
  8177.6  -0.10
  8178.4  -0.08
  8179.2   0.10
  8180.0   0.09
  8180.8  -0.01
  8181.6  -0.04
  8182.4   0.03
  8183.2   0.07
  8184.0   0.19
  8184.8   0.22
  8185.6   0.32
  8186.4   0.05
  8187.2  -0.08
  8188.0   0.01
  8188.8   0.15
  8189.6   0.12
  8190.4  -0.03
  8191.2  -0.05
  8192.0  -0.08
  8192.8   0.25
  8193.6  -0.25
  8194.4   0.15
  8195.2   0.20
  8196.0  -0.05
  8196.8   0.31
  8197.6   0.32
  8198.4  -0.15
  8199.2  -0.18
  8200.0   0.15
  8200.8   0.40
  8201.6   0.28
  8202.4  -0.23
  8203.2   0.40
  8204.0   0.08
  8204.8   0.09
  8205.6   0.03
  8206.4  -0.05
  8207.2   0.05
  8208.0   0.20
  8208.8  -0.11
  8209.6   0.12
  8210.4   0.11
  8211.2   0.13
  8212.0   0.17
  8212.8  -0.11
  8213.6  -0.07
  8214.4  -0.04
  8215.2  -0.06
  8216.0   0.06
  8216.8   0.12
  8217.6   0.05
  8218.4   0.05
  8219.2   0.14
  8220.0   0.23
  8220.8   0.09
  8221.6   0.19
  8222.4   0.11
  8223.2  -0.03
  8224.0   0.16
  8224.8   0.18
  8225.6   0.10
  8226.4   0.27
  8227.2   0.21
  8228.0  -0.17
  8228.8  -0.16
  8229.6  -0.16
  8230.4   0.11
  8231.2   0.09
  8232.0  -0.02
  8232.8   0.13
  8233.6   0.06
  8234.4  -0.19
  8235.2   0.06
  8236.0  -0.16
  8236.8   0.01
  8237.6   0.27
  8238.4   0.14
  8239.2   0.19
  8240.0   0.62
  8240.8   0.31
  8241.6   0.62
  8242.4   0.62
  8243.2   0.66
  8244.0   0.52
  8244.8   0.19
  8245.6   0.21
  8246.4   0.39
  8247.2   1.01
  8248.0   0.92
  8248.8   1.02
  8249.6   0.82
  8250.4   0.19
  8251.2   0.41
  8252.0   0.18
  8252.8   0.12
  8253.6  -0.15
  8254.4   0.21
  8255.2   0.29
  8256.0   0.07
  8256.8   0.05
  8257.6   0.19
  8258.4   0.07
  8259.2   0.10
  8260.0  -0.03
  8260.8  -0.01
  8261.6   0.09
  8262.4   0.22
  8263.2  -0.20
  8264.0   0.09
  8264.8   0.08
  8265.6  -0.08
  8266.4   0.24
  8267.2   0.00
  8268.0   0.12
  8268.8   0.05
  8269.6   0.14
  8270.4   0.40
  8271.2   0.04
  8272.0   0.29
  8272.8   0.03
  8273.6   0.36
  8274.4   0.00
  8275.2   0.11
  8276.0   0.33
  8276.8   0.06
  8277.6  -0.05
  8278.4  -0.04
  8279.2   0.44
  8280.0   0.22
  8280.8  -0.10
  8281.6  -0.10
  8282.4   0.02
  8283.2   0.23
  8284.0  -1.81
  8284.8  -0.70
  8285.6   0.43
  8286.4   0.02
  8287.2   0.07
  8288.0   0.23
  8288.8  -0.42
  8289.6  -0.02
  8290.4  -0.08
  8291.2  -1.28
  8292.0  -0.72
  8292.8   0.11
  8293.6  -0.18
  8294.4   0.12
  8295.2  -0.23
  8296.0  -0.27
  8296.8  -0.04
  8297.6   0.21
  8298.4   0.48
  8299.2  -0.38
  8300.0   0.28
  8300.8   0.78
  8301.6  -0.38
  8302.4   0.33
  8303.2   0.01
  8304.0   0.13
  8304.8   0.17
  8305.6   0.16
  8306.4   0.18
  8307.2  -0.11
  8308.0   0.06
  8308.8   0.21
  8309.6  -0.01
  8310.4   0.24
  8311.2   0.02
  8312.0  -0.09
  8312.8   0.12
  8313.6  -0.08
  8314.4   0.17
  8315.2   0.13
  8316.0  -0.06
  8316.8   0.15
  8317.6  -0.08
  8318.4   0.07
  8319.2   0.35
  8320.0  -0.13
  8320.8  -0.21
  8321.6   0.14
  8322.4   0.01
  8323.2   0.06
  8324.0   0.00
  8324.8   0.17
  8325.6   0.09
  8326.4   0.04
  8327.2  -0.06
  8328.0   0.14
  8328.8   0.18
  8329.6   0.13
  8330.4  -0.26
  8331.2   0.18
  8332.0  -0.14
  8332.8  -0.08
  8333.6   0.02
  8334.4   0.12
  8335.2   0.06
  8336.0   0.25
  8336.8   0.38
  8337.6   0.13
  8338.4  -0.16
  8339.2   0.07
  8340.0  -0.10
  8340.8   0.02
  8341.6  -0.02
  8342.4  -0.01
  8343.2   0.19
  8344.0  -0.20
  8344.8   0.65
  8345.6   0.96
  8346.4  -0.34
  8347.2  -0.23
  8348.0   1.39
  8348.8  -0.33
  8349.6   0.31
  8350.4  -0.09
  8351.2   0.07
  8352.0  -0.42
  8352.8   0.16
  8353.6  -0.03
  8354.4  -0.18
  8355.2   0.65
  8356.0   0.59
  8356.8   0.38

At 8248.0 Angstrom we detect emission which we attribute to [O II]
